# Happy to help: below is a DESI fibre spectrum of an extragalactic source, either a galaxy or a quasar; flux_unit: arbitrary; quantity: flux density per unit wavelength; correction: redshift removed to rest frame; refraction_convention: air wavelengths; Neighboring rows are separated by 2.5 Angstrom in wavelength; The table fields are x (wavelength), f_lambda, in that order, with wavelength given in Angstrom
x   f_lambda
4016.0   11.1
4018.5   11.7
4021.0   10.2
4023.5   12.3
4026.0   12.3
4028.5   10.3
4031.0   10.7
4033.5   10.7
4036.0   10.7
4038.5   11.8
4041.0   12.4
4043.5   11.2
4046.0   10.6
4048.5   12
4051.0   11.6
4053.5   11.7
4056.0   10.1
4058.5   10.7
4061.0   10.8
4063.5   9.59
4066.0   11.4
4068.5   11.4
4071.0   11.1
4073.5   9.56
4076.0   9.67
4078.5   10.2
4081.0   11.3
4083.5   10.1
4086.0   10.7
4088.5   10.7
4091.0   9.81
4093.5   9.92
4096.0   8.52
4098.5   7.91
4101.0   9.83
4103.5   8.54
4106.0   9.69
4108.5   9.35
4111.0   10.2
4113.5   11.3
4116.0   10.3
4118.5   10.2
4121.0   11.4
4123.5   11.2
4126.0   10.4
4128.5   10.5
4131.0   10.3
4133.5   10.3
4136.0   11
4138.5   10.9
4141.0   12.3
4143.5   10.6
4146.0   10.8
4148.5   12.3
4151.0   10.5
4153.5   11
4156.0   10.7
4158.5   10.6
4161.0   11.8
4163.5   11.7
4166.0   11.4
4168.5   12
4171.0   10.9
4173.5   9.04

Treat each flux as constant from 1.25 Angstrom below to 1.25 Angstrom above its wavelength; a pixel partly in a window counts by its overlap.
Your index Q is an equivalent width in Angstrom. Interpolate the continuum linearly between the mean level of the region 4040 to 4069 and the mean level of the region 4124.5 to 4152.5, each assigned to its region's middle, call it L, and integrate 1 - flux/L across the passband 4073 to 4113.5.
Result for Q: 4.46 Angstrom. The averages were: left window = 11.1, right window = 10.9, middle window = 9.8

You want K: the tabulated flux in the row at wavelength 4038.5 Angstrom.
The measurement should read 11.8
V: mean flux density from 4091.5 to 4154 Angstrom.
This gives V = 10.4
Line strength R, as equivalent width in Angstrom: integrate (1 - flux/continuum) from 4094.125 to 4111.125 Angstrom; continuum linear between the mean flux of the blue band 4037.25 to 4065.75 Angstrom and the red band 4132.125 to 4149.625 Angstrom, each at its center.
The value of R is 3.12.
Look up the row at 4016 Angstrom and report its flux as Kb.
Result 11.1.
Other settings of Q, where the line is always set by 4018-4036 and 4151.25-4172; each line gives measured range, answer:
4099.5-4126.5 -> 2.4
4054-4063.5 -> 0.5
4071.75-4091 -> 1.5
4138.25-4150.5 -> -0.2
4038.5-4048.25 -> -0.3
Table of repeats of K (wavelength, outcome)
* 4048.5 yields 12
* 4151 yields 10.5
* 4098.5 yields 7.91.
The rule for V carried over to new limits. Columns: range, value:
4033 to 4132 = 10.5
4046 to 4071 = 11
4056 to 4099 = 10.2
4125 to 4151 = 10.9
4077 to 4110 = 9.74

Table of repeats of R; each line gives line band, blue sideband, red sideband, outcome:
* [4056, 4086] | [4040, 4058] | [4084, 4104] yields -0.20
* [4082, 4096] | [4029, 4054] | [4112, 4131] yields 1.08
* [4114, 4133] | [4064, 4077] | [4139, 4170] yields 0.69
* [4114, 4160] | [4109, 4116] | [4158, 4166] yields 0.47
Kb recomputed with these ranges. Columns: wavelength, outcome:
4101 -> 9.83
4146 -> 10.8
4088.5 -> 10.7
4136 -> 11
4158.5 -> 10.6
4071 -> 11.1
